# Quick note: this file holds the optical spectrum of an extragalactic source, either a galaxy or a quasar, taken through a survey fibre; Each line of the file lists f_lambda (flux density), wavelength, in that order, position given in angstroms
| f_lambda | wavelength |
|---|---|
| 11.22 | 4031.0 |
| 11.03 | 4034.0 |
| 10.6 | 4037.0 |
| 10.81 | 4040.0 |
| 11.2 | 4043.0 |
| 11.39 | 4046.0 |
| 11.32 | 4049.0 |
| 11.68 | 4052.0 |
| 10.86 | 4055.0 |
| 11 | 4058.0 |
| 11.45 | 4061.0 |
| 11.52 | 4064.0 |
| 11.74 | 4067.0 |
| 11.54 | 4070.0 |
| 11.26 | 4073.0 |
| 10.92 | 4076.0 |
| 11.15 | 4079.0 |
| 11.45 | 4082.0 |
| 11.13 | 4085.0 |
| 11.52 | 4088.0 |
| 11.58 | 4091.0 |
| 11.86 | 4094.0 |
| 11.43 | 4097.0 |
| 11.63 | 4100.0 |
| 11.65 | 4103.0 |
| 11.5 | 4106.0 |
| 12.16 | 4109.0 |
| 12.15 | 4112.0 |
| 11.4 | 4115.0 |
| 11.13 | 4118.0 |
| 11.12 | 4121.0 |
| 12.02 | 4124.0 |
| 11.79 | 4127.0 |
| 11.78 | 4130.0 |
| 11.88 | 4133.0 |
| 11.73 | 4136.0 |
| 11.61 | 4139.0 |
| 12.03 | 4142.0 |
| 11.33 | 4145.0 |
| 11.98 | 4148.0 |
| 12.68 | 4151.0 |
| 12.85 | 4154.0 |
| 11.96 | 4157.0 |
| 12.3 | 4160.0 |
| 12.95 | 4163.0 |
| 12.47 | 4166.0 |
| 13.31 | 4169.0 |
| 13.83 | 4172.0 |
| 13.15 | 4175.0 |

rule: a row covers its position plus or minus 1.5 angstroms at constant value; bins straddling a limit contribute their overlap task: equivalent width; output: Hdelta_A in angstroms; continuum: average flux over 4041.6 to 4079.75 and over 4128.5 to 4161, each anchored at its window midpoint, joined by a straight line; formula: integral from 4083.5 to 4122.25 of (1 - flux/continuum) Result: 0.3 angstroms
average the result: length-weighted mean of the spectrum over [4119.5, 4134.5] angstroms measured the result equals 11.7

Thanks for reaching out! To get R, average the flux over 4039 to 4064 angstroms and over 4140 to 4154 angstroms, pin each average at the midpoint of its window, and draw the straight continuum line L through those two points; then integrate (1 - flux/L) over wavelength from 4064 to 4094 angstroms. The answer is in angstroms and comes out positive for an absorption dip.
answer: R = 0.2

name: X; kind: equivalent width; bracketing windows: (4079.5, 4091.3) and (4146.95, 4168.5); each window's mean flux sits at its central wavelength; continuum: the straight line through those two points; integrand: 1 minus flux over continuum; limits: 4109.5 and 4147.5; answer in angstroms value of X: 1.15 angstroms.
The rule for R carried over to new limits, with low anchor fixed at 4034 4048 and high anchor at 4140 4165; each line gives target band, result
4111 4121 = 0.3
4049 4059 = 0.0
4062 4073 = -0.2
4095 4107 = 0.1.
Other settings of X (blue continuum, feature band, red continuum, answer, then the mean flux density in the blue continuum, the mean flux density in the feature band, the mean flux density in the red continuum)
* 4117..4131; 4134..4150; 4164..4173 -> 0.58 angstroms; 11.6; 11.8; 13.2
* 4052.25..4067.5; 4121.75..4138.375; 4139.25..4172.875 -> 0.49 angstroms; 11.3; 11.8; 12.5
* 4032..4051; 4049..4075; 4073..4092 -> -0.44 angstroms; 11.1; 11.4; 11.3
